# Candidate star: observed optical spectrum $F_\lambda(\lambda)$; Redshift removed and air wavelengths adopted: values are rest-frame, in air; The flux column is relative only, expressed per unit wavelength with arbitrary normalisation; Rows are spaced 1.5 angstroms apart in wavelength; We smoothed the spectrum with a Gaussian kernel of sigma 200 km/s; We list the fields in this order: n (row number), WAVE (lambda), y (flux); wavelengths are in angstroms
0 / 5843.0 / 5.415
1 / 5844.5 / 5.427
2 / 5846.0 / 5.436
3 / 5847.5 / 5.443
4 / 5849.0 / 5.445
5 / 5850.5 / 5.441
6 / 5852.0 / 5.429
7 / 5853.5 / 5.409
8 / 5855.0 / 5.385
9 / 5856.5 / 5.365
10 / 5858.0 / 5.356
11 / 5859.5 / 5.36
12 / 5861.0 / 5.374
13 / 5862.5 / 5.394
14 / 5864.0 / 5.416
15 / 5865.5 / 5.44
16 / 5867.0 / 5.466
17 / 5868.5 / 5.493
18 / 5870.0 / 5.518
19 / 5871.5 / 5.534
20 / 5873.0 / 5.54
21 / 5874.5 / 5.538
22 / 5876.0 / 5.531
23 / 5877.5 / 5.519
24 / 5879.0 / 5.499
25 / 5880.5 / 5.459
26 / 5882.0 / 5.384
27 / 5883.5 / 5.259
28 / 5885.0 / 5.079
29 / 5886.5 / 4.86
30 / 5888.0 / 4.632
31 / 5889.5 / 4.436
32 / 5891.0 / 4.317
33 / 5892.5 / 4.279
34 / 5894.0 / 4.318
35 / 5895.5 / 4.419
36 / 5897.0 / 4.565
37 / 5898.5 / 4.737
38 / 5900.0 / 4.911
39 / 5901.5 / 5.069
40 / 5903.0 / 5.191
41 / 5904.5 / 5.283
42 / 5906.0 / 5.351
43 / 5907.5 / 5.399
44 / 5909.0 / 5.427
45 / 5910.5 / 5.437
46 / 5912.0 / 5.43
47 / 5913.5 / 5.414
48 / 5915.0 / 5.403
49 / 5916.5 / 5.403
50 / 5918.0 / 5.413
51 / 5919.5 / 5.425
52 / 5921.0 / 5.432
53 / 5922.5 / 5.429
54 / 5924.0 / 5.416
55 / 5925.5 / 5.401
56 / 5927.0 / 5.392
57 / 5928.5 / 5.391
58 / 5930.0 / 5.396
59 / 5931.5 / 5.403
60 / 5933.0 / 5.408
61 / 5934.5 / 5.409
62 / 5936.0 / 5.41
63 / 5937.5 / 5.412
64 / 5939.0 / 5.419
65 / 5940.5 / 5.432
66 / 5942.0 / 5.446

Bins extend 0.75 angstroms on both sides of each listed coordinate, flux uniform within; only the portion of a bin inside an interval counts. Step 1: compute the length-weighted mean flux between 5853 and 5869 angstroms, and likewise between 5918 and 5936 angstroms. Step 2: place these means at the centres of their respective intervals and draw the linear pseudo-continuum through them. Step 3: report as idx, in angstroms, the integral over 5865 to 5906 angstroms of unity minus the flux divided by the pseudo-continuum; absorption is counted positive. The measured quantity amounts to 2.4 angstroms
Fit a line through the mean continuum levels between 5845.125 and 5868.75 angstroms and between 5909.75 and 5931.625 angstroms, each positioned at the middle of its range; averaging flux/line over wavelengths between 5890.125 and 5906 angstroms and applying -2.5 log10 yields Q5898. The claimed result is 0.14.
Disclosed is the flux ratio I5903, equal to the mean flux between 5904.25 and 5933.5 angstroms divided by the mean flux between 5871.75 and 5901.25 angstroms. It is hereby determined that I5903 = 1.09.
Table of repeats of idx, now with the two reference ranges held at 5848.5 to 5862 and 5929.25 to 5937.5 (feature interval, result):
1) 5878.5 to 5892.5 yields 1.2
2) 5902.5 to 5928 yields 0.0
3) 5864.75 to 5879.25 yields -0.3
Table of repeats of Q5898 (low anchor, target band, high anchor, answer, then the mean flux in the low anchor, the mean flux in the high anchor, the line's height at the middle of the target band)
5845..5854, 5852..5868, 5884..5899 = -0.04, 5.43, 4.57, 5.22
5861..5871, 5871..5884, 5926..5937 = -0.01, 5.45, 5.4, 5.44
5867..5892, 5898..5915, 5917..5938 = 0.02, 5.22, 5.41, 5.33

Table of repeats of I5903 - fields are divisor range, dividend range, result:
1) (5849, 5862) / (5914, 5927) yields 1.00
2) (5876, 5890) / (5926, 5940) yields 1.05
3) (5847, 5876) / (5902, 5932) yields 0.99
